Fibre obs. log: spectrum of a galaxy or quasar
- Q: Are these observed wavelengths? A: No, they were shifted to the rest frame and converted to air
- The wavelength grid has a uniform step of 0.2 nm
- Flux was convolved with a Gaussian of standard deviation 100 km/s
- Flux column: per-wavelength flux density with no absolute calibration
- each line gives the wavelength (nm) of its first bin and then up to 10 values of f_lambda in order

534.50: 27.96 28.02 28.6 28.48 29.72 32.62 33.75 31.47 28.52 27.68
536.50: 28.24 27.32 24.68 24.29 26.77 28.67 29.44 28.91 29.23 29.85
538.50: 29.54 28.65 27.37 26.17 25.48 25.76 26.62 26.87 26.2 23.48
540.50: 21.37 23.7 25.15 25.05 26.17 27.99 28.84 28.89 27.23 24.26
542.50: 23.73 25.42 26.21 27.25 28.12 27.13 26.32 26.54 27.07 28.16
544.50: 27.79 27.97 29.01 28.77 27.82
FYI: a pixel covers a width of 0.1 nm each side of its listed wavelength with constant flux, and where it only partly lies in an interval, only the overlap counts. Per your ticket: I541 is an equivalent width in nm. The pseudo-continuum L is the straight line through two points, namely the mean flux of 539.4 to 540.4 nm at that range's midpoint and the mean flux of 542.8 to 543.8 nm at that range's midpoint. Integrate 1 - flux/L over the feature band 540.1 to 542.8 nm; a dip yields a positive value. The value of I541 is 0.09 nm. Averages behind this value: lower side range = 25.8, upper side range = 27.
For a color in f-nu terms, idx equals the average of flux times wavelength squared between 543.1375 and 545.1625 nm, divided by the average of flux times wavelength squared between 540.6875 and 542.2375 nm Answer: 1.04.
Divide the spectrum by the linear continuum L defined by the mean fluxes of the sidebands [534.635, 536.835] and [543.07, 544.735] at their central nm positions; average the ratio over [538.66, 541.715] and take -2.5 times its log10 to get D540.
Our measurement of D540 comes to 0.10 mag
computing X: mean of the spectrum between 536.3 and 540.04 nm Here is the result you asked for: 27.4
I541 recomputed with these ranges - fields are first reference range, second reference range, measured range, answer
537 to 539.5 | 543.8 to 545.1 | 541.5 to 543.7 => 0.08 nm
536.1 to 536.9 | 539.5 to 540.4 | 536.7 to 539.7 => -0.09 nm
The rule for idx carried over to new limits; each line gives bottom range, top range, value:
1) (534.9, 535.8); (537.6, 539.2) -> 0.94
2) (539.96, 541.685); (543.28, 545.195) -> 1.11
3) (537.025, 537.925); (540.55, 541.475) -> 0.92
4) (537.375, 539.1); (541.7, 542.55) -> 0.93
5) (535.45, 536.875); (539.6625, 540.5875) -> 0.85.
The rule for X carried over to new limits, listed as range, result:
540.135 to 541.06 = 23.7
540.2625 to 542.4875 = 25.6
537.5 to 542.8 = 26.6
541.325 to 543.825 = 26.8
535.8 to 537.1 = 27.7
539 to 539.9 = 26.1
